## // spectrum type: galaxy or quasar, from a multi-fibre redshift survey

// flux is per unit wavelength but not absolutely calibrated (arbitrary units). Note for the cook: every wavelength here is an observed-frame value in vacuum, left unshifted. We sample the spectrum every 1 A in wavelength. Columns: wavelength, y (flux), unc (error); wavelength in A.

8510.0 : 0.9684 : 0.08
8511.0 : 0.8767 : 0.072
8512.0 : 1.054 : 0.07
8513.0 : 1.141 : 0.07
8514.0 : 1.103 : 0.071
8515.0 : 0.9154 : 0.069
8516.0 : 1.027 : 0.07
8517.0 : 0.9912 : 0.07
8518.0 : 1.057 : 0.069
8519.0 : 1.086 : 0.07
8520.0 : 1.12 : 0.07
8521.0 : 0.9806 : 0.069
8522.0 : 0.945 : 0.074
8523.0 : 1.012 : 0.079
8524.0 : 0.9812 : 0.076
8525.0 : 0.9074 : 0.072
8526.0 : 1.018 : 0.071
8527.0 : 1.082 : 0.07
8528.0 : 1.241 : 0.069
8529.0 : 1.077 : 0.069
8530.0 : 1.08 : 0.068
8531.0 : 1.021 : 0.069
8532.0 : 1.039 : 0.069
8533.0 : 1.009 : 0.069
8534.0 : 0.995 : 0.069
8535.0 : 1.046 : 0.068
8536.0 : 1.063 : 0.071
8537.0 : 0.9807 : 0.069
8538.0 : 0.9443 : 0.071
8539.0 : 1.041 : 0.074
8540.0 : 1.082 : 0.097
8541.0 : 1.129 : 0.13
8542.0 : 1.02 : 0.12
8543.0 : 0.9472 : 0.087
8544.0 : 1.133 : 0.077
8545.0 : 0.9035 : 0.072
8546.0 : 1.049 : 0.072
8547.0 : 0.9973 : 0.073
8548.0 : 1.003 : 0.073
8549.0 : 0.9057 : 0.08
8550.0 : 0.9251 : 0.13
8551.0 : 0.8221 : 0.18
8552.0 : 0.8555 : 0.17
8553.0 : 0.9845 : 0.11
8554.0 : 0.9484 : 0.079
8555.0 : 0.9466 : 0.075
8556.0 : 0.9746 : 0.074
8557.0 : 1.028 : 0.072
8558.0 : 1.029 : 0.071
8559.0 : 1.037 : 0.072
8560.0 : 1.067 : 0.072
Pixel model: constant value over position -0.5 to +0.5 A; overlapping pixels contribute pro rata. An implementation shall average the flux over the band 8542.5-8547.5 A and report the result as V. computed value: 1.01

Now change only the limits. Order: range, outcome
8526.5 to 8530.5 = 1.12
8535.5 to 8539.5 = 1.01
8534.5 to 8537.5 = 1.03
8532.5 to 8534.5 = 1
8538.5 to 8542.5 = 1.07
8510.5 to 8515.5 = 1.02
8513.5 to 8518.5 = 1.02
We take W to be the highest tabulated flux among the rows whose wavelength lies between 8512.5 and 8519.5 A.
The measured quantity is 1.141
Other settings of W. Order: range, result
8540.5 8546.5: 1.133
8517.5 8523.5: 1.12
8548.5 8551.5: 0.9251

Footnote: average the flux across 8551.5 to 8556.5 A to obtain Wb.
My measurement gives 0.942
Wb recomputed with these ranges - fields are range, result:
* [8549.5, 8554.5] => 0.907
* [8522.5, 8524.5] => 0.997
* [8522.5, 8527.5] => 1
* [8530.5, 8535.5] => 1.02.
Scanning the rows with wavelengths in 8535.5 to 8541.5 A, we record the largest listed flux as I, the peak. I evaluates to 1.129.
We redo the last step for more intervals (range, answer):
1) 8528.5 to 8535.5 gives 1.08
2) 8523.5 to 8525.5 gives 0.9812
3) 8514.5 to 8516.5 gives 1.027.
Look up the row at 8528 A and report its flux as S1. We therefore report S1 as 1.241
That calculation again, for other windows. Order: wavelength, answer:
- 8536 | 1.063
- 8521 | 0.9806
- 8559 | 1.037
